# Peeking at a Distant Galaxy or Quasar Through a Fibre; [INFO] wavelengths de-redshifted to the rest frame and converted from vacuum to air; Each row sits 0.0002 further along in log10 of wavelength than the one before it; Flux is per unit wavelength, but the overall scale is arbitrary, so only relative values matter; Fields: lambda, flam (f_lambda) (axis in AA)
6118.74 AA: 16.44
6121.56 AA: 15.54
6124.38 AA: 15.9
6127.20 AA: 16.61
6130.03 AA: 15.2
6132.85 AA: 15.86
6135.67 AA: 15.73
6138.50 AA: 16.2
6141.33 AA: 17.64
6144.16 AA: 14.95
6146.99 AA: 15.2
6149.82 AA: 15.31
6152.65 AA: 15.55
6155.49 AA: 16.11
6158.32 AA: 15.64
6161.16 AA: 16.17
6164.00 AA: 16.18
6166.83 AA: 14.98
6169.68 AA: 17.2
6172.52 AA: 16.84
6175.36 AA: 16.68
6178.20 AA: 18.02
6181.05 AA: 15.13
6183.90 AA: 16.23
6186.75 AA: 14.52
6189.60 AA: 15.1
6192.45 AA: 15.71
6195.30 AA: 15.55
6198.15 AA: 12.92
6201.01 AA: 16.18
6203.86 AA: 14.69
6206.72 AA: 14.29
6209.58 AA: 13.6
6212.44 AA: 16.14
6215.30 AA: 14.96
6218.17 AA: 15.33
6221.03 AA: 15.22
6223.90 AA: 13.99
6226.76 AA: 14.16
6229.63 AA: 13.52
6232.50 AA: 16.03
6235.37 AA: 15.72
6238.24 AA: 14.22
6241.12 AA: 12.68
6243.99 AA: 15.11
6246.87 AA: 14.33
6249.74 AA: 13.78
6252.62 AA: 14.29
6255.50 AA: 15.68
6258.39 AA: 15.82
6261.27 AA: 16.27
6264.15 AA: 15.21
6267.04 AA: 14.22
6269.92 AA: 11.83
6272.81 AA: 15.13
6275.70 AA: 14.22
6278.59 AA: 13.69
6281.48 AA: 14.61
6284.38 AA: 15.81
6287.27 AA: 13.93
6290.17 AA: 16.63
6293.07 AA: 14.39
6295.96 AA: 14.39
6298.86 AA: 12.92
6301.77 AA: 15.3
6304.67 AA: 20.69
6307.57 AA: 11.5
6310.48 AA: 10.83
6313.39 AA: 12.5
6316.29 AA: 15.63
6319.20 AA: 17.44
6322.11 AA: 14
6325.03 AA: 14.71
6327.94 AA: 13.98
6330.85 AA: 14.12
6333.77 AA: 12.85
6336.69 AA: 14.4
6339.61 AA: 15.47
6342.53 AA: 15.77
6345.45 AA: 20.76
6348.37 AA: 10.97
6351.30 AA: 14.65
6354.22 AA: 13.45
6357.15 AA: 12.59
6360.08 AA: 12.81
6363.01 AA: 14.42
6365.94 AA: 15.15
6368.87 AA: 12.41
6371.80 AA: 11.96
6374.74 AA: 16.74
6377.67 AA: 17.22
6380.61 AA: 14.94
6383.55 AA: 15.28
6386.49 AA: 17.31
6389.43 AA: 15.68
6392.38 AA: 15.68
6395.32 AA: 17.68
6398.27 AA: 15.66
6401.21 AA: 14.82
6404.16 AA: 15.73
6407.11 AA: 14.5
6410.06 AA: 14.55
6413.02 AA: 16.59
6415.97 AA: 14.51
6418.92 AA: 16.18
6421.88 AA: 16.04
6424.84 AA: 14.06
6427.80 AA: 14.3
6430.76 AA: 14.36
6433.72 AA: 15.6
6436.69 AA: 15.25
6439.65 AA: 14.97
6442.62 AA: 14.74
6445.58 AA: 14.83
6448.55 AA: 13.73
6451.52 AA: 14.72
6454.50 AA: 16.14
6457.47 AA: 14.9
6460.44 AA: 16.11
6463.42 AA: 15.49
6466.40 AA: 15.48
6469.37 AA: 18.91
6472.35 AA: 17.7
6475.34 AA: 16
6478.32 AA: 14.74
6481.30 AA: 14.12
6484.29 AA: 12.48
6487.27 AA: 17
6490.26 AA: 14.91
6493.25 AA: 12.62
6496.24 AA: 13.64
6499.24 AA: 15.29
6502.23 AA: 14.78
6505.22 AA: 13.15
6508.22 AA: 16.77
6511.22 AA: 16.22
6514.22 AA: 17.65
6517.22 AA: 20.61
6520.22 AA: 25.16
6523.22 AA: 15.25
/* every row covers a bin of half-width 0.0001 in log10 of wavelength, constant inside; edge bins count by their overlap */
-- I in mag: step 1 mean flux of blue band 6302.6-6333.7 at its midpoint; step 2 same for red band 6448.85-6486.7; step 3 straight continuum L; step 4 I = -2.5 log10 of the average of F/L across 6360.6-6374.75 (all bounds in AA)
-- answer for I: 0.08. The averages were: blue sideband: 14.5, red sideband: 15.5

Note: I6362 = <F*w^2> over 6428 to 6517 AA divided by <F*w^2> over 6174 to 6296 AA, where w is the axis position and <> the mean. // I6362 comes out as 1.11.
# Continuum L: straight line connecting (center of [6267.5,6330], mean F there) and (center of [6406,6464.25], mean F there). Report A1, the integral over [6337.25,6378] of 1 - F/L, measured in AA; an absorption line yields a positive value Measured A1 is 0.6 AA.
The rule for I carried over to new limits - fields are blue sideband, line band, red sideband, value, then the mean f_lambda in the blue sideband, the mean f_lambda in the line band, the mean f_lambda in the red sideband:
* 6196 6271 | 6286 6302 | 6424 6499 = 0.02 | 14.6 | 14.5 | 15.1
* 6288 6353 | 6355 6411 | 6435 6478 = 0.01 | 14.7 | 15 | 15.6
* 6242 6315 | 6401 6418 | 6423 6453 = -0.04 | 14.5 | 15.2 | 14.7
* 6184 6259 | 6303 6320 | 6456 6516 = 0.02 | 14.8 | 14.7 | 15.4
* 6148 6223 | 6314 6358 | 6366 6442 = 0.05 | 15.5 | 14.7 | 15.3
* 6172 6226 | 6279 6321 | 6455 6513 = 0.04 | 15.3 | 14.7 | 15.3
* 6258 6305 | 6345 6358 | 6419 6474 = 0.08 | 14.9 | 14.1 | 15.4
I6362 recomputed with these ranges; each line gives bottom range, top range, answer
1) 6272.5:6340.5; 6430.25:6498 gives 1.10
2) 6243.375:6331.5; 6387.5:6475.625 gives 1.11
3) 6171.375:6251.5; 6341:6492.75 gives 1.08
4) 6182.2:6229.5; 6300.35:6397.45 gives 1.04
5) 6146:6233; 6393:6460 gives 1.07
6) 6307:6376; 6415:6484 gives 1.12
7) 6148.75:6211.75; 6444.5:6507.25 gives 1.06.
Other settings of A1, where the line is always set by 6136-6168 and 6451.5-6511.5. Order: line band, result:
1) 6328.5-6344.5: 0.9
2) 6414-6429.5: 0.3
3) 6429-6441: 0.3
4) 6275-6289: 1.0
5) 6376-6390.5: -0.6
